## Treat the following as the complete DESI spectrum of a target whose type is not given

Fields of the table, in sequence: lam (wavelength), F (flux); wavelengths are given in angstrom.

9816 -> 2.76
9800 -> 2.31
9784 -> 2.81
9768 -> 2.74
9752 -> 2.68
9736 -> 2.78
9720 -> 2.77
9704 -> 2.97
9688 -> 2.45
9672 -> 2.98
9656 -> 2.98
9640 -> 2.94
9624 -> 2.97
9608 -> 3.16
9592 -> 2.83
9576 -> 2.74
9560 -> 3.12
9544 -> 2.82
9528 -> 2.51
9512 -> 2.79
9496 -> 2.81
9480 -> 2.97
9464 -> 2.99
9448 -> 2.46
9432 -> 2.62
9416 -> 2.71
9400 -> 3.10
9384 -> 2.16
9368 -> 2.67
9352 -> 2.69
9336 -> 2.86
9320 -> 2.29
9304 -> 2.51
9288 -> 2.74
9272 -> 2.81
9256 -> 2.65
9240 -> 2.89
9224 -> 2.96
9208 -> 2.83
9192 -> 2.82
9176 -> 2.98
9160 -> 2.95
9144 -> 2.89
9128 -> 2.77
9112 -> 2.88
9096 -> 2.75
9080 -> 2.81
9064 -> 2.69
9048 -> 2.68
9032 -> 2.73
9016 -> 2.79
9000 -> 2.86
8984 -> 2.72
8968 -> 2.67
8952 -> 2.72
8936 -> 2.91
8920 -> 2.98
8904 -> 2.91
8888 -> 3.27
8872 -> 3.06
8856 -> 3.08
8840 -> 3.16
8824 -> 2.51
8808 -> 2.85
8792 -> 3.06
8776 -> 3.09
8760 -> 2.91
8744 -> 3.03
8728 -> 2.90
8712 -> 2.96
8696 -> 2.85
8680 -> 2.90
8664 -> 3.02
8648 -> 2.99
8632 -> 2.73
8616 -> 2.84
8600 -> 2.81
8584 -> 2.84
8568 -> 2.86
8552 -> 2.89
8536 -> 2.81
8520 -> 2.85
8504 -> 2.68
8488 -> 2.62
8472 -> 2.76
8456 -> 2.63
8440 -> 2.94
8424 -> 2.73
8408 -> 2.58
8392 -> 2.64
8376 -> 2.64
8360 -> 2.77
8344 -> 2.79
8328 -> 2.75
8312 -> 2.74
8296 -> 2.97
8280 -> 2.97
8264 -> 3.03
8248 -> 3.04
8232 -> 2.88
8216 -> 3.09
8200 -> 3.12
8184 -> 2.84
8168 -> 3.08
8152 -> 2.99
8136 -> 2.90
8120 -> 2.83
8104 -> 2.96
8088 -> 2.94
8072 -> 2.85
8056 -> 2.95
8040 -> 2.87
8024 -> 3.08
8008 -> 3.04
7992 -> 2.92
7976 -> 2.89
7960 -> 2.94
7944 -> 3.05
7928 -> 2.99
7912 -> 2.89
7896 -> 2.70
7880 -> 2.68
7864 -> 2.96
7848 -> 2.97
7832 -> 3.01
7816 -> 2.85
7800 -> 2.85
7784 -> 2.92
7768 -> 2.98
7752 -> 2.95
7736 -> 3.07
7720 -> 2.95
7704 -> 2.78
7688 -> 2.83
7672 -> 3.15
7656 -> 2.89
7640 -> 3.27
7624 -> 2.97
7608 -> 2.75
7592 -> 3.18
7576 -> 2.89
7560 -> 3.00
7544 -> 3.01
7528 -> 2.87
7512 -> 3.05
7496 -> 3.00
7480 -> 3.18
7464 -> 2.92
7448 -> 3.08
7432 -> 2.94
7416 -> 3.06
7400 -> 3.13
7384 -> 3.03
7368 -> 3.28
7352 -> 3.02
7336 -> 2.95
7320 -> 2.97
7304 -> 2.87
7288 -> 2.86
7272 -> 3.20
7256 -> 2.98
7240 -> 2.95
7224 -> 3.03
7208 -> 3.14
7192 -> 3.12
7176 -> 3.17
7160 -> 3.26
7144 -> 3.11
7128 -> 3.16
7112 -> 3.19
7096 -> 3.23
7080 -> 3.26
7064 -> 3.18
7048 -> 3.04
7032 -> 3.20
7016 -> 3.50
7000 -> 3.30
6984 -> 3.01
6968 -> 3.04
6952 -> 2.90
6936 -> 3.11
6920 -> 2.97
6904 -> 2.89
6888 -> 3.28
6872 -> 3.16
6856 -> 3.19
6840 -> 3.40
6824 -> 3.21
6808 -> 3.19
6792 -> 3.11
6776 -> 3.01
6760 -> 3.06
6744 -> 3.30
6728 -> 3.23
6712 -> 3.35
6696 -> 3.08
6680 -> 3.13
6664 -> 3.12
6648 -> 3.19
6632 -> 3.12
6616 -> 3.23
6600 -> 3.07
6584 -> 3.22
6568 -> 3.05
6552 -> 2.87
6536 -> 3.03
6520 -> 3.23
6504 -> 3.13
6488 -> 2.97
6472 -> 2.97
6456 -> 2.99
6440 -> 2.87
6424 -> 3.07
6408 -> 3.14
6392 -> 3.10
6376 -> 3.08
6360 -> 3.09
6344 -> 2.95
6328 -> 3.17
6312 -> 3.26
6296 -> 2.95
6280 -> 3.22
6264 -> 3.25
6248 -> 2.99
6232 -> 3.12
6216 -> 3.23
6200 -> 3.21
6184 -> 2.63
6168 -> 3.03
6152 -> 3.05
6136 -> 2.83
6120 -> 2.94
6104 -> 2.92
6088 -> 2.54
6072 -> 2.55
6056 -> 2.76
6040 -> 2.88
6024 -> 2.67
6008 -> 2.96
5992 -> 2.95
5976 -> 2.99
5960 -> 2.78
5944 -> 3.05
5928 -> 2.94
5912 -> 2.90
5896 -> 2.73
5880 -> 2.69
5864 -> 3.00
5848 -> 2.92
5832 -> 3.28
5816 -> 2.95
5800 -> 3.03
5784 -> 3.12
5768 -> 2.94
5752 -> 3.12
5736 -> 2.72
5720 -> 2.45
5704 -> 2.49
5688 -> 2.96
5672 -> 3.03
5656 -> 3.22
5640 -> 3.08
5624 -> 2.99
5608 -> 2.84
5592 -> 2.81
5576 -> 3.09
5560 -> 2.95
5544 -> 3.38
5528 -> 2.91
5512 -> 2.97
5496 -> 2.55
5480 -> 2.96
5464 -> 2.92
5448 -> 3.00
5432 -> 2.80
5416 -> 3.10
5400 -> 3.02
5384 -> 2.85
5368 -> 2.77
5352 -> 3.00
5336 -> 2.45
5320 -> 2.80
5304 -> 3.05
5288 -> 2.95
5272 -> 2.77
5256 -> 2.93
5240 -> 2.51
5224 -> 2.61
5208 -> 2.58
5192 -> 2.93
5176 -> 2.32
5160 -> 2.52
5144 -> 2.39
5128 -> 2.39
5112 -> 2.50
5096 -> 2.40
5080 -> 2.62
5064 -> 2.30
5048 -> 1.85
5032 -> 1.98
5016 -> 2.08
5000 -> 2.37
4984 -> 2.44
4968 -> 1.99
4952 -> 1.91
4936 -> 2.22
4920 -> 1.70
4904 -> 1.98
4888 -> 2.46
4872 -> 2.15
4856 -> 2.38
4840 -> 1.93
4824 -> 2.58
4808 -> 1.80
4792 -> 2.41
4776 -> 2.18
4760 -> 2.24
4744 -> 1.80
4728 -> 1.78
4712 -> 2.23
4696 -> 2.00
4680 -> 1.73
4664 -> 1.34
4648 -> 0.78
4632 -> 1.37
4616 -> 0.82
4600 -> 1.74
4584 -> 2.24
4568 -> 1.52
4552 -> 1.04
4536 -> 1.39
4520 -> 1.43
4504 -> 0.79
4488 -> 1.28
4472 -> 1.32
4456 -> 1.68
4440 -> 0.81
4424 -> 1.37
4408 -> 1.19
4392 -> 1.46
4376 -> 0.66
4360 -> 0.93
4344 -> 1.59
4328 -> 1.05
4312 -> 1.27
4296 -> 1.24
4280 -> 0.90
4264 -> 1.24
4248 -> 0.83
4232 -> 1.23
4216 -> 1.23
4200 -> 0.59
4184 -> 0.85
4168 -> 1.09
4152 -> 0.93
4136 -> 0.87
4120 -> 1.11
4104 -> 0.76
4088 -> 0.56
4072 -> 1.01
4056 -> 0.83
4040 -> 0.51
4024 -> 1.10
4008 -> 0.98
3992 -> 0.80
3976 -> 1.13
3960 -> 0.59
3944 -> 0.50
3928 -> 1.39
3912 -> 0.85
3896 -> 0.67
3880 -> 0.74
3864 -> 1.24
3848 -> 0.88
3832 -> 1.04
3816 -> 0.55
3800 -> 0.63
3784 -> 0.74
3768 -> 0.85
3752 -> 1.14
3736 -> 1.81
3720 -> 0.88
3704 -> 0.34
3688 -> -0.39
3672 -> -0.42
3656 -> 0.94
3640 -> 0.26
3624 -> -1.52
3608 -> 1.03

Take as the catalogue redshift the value 0.173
